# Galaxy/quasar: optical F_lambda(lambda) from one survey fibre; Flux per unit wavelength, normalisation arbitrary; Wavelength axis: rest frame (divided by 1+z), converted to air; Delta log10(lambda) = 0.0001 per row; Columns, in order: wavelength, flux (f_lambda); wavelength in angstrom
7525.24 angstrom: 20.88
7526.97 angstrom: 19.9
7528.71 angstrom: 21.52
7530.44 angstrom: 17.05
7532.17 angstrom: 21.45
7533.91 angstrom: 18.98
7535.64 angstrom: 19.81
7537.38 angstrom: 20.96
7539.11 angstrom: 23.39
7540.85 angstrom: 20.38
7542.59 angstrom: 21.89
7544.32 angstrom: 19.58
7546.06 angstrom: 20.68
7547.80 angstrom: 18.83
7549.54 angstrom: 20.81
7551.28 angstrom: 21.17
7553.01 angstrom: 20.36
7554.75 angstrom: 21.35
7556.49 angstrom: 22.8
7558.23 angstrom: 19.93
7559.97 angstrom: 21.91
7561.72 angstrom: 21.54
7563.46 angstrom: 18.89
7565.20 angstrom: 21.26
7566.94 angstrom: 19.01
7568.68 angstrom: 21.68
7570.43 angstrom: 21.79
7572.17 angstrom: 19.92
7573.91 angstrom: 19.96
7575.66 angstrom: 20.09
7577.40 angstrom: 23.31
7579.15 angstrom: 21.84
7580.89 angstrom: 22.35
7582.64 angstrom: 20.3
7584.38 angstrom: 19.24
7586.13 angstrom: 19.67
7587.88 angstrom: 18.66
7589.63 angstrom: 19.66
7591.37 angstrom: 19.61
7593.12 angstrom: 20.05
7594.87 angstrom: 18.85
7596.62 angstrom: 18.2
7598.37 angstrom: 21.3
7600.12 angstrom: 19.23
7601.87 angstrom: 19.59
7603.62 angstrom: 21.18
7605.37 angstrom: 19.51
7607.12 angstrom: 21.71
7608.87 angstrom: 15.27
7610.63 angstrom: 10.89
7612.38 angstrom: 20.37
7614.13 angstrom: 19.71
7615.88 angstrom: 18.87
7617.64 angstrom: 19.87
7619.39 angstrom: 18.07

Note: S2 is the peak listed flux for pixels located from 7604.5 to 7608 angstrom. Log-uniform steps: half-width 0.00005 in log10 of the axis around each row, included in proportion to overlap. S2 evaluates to 21.71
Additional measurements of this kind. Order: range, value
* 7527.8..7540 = 23.39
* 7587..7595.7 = 20.05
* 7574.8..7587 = 23.31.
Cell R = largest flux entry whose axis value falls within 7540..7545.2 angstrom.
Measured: 21.89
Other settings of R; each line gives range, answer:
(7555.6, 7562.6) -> 22.8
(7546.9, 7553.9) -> 21.17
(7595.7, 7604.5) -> 21.3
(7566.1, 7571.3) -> 21.79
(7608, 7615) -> 20.37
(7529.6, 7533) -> 21.45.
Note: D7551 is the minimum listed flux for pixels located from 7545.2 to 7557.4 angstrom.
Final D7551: 18.83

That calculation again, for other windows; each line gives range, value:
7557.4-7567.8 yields 18.89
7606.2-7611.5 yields 10.89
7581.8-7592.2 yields 18.66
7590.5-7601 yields 18.2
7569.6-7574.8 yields 19.92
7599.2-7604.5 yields 19.23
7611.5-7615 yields 19.71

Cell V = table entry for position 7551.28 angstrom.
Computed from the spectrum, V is 21.17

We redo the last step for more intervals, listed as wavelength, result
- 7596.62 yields 18.2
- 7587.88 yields 18.66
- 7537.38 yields 20.96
